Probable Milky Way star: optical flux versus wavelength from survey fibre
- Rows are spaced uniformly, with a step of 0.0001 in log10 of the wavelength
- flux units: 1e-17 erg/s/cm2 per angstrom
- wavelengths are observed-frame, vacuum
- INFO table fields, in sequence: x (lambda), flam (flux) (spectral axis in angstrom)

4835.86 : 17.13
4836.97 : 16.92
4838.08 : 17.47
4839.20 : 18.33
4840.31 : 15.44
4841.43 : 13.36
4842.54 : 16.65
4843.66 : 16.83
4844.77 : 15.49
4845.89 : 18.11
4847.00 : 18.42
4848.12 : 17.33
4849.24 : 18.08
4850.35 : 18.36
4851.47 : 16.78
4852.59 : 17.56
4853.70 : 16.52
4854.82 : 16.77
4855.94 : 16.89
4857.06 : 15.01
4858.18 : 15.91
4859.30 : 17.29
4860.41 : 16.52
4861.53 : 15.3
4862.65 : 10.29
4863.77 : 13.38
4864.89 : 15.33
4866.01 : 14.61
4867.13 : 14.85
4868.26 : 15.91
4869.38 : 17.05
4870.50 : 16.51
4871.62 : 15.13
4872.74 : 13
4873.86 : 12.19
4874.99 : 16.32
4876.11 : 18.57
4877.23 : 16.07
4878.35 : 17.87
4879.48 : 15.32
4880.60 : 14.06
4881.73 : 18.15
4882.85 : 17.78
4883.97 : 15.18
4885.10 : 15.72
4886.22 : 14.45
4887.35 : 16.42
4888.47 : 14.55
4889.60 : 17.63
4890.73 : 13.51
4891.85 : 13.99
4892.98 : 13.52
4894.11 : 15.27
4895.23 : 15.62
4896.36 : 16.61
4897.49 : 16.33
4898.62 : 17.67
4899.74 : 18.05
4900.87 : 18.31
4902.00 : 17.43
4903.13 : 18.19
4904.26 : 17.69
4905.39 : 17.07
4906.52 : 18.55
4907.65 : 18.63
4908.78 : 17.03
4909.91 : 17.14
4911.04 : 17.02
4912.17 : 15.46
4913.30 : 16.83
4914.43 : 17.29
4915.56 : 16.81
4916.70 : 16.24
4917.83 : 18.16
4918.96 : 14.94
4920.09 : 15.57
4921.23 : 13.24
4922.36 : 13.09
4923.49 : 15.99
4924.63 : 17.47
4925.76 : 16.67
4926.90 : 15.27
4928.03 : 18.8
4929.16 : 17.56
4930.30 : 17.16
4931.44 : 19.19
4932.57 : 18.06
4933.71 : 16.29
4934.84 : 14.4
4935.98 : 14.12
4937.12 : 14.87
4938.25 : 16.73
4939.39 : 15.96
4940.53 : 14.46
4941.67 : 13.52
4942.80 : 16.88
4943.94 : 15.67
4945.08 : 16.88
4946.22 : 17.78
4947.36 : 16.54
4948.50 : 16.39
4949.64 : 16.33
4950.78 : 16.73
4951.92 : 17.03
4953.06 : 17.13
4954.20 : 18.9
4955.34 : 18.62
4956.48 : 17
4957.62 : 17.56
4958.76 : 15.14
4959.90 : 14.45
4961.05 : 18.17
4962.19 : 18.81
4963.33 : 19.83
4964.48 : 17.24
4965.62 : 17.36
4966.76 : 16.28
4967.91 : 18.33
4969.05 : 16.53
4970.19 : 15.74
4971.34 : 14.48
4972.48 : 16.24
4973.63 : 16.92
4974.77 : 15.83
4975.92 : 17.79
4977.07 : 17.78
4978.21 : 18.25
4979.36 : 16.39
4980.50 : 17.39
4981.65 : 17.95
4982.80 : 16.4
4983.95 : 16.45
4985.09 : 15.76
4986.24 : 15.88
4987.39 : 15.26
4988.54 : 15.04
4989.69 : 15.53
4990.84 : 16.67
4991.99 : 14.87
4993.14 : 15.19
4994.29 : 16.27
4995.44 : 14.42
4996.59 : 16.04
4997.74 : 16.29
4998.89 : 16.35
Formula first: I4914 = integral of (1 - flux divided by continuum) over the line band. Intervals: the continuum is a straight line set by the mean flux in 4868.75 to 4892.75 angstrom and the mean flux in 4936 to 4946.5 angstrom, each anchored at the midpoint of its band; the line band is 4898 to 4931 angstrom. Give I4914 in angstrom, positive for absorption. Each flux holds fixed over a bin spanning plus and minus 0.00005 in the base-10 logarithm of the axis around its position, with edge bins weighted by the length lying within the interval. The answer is -2.5 angstrom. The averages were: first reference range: 15.7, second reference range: 15.7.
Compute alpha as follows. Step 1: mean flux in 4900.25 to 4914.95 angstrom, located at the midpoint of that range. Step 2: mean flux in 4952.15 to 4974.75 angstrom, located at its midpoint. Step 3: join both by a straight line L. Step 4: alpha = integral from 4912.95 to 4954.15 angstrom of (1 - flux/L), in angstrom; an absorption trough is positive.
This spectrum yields 2.27 angstrom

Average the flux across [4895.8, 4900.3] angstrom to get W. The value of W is 17.2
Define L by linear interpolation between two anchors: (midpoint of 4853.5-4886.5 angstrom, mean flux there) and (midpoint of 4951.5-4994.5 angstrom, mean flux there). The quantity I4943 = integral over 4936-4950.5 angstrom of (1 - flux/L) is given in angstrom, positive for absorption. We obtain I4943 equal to 0.4 angstrom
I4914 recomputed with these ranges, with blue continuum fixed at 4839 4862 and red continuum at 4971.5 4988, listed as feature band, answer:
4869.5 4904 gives 1.4 angstrom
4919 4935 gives 0.3 angstrom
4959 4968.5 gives -0.5 angstrom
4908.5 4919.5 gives 0.0 angstrom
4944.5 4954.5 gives -0.2 angstrom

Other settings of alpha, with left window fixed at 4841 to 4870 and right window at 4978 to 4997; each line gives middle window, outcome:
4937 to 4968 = -1.4 angstrom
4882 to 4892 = 0.3 angstrom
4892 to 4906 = -0.6 angstrom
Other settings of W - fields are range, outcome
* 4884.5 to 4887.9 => 15.5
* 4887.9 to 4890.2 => 16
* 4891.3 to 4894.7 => 14.3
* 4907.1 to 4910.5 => 17.6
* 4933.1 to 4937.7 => 15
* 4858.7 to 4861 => 16.9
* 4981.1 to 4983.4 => 17.1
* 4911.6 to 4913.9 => 16.2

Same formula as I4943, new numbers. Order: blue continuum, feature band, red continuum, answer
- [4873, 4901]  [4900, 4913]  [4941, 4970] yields -1.04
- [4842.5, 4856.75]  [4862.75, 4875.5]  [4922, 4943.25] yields 1.64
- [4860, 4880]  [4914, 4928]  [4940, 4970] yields 0.20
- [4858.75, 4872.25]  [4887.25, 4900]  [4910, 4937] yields 0.04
